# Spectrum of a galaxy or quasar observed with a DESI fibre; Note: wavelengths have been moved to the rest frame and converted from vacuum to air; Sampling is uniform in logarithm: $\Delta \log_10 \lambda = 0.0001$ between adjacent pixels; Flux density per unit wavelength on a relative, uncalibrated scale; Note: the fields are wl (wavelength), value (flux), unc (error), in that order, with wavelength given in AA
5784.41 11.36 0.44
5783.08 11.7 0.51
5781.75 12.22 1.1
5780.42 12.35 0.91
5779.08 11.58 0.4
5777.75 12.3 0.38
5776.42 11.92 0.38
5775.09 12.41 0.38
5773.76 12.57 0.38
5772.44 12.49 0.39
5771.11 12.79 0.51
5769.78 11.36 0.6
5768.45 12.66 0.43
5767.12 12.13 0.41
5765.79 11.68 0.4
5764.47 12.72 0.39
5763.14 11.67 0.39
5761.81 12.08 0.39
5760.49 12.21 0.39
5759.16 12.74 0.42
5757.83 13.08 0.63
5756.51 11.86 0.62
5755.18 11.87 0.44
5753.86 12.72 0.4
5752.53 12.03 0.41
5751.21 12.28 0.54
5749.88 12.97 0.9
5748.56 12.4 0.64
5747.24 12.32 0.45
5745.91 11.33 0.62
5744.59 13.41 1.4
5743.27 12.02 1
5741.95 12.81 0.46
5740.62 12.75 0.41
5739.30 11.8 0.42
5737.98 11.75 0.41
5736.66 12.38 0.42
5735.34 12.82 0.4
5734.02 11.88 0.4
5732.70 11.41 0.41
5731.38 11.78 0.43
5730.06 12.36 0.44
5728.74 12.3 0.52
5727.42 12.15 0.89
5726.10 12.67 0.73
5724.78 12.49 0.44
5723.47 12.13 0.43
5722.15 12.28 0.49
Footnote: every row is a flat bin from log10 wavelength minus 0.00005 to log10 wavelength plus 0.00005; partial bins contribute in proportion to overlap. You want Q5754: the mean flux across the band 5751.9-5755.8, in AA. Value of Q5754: 12.2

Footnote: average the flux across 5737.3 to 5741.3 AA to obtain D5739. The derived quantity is 12.1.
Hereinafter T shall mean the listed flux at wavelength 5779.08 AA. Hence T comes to 11.58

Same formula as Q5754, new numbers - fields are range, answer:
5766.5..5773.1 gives 12.3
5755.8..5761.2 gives 12.5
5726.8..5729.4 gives 12.2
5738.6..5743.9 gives 12.3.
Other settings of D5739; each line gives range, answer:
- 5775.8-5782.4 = 12.1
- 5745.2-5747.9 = 11.8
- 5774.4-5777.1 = 12.2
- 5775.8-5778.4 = 12.1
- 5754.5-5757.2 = 11.9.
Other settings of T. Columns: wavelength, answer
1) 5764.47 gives 12.72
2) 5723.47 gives 12.13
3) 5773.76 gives 12.57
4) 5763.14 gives 11.67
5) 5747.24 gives 12.32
